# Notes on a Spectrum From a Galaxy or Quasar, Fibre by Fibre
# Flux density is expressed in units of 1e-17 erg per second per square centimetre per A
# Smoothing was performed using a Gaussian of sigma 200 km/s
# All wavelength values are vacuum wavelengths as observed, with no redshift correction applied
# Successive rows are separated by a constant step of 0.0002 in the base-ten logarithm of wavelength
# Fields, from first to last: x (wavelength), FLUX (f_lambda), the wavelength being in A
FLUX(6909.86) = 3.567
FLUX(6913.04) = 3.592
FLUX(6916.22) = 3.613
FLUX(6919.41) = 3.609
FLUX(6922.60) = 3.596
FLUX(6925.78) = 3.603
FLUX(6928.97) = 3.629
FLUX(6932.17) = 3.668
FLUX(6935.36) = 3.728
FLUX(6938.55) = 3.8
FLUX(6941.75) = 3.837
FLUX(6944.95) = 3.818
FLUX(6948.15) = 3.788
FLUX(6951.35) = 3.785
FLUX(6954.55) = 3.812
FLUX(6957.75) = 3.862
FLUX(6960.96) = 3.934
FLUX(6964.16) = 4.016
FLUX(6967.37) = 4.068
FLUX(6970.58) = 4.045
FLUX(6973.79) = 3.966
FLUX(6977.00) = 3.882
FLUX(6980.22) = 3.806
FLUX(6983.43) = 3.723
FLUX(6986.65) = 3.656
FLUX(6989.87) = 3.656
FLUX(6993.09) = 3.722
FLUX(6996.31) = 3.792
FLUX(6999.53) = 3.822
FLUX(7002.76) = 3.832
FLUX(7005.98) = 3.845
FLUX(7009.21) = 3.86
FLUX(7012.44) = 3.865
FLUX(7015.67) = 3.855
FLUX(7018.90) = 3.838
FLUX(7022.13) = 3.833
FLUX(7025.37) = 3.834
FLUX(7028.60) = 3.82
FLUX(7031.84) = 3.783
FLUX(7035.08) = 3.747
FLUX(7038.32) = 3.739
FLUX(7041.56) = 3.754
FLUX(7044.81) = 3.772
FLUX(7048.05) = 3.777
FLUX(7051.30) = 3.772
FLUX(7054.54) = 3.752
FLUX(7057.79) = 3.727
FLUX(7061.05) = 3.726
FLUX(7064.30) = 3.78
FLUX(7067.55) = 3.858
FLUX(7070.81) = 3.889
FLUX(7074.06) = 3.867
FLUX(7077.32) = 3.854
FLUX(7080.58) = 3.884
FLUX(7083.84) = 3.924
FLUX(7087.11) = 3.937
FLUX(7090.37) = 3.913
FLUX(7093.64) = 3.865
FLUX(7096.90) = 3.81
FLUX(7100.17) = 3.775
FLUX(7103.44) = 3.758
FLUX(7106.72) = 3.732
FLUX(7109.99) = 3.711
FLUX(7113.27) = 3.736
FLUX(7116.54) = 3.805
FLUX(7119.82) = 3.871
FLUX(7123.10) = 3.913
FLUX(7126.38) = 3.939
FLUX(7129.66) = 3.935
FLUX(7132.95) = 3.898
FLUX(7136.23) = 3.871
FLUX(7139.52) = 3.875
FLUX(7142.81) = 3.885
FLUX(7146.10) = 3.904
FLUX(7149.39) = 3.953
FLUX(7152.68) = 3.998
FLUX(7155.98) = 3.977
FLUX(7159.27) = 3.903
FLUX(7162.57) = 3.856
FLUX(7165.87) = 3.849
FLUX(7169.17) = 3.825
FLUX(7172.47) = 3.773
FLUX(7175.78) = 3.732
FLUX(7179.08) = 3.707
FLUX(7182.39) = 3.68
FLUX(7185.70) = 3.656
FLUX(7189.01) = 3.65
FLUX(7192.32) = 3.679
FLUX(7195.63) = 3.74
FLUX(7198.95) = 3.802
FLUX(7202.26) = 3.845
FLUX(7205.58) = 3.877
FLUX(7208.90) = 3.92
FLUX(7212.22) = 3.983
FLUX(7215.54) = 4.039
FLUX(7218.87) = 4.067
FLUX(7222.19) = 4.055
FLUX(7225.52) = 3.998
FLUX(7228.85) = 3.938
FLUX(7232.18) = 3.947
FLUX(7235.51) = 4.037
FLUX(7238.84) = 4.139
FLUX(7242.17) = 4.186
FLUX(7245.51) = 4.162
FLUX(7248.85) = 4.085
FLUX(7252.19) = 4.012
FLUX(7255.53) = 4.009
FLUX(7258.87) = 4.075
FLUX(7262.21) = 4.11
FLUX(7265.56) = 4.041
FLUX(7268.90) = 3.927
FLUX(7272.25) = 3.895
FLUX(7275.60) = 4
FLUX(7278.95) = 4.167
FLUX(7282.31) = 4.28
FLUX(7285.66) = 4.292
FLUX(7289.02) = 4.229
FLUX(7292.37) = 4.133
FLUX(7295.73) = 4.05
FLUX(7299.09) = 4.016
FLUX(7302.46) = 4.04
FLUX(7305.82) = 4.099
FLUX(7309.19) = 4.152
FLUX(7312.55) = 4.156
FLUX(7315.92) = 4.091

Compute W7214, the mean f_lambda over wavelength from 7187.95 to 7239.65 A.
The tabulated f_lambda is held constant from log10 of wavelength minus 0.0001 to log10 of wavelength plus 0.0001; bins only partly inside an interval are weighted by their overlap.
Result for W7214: 3.92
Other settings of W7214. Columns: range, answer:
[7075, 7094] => 3.9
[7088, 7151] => 3.85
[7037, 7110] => 3.81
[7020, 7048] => 3.79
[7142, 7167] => 3.92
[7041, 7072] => 3.78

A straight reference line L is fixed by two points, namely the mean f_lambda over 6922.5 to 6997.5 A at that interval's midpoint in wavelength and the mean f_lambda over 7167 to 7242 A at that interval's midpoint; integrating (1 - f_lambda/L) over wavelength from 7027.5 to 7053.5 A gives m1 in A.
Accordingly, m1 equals 0.4 A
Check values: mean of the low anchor 3.8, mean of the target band 3.77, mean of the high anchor 3.87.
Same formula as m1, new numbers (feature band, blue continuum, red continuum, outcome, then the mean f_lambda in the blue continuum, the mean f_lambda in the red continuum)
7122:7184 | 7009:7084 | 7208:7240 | 1.02 A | 3.81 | 4.01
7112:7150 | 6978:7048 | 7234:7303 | 0.45 A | 3.79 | 4.09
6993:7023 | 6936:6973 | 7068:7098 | 0.41 A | 3.89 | 3.88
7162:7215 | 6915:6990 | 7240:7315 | 2.95 A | 3.79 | 4.1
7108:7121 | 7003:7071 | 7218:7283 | 0.39 A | 3.8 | 4.05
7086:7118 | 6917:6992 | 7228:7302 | 1.03 A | 3.79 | 4.08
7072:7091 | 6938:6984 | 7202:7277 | 0.22 A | 3.88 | 4.02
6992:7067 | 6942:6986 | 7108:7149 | 1.51 A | 3.88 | 3.86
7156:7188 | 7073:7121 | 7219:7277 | 1.21 A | 3.83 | 4.04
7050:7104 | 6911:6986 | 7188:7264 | 0.61 A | 3.79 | 3.98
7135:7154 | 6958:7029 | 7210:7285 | 0.28 A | 3.85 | 4.05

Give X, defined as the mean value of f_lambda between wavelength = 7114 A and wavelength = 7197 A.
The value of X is 3.83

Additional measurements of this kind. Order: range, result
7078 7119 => 3.82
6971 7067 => 3.79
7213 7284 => 4.05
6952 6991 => 3.87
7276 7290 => 4.22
